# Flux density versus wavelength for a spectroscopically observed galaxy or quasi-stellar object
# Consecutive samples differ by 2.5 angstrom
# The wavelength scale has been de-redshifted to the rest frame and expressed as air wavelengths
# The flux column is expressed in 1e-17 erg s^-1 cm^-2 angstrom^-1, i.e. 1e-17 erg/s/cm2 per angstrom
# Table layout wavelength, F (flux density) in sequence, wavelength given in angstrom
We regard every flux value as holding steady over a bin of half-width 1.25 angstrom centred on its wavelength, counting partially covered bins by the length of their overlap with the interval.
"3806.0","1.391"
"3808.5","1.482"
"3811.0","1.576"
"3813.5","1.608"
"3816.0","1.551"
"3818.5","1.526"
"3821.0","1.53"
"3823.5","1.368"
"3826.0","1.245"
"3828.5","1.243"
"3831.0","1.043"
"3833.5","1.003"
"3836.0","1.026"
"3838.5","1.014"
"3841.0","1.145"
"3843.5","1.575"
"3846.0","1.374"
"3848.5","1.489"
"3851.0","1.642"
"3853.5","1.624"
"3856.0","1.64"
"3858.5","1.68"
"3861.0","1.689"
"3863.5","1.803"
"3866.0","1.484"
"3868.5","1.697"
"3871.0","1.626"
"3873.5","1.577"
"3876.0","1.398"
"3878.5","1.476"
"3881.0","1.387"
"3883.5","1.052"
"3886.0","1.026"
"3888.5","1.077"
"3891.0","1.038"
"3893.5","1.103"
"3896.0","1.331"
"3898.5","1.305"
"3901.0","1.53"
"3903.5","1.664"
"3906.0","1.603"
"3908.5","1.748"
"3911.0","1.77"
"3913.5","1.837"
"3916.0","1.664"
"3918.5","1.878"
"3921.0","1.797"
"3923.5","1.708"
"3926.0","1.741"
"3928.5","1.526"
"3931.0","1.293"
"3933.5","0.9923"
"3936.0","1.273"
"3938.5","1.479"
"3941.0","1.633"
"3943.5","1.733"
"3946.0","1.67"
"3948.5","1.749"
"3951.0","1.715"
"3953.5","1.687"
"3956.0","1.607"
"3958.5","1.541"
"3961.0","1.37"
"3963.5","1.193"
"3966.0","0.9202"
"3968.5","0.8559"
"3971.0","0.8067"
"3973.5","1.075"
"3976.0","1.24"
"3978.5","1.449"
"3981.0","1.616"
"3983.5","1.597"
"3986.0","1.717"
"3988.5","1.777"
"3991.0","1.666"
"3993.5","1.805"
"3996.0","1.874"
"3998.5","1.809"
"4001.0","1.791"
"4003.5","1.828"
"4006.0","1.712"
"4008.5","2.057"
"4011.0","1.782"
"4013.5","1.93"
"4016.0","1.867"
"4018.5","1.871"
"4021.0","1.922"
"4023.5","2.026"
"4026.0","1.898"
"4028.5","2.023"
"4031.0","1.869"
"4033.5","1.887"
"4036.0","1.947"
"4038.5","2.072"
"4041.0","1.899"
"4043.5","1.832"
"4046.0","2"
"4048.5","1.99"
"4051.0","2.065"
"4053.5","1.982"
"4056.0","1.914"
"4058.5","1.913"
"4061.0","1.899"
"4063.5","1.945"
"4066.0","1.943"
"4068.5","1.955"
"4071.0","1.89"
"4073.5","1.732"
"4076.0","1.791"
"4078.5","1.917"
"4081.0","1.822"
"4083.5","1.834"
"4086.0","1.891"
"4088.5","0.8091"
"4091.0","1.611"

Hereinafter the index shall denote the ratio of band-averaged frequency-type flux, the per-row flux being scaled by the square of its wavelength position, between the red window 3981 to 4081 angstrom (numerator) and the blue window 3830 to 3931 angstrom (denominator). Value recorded 1.38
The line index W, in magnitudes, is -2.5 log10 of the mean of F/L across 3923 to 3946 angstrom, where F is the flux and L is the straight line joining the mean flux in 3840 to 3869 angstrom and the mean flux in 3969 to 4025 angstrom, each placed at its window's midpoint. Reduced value 0.100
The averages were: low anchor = 1.57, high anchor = 1.68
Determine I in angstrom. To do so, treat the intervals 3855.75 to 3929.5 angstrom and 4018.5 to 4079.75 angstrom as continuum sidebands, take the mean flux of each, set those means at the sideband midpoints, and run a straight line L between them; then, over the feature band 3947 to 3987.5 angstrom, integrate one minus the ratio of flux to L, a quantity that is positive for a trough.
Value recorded 7.8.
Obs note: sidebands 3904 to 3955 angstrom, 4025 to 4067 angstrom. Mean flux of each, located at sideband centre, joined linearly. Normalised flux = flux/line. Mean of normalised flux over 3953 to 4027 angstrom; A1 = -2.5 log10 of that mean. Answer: 0.12 mag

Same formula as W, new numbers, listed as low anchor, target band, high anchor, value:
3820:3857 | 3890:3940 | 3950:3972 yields -0.159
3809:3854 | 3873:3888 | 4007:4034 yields 0.164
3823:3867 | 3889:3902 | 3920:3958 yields 0.195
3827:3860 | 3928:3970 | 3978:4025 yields 0.161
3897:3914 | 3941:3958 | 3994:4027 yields 0.029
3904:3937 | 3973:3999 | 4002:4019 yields 0.117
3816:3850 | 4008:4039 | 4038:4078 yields -0.059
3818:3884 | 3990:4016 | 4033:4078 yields -0.019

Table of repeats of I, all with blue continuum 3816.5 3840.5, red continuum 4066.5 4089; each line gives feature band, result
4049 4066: -2.2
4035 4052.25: -2.8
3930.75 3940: 1.3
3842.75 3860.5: -4.1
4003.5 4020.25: -2.4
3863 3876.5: -2.8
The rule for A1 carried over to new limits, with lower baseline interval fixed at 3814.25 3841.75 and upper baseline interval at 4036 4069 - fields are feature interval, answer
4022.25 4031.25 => -0.05 mag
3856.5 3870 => -0.22 mag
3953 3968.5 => 0.24 mag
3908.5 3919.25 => -0.17 mag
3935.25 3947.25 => 0.03 mag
